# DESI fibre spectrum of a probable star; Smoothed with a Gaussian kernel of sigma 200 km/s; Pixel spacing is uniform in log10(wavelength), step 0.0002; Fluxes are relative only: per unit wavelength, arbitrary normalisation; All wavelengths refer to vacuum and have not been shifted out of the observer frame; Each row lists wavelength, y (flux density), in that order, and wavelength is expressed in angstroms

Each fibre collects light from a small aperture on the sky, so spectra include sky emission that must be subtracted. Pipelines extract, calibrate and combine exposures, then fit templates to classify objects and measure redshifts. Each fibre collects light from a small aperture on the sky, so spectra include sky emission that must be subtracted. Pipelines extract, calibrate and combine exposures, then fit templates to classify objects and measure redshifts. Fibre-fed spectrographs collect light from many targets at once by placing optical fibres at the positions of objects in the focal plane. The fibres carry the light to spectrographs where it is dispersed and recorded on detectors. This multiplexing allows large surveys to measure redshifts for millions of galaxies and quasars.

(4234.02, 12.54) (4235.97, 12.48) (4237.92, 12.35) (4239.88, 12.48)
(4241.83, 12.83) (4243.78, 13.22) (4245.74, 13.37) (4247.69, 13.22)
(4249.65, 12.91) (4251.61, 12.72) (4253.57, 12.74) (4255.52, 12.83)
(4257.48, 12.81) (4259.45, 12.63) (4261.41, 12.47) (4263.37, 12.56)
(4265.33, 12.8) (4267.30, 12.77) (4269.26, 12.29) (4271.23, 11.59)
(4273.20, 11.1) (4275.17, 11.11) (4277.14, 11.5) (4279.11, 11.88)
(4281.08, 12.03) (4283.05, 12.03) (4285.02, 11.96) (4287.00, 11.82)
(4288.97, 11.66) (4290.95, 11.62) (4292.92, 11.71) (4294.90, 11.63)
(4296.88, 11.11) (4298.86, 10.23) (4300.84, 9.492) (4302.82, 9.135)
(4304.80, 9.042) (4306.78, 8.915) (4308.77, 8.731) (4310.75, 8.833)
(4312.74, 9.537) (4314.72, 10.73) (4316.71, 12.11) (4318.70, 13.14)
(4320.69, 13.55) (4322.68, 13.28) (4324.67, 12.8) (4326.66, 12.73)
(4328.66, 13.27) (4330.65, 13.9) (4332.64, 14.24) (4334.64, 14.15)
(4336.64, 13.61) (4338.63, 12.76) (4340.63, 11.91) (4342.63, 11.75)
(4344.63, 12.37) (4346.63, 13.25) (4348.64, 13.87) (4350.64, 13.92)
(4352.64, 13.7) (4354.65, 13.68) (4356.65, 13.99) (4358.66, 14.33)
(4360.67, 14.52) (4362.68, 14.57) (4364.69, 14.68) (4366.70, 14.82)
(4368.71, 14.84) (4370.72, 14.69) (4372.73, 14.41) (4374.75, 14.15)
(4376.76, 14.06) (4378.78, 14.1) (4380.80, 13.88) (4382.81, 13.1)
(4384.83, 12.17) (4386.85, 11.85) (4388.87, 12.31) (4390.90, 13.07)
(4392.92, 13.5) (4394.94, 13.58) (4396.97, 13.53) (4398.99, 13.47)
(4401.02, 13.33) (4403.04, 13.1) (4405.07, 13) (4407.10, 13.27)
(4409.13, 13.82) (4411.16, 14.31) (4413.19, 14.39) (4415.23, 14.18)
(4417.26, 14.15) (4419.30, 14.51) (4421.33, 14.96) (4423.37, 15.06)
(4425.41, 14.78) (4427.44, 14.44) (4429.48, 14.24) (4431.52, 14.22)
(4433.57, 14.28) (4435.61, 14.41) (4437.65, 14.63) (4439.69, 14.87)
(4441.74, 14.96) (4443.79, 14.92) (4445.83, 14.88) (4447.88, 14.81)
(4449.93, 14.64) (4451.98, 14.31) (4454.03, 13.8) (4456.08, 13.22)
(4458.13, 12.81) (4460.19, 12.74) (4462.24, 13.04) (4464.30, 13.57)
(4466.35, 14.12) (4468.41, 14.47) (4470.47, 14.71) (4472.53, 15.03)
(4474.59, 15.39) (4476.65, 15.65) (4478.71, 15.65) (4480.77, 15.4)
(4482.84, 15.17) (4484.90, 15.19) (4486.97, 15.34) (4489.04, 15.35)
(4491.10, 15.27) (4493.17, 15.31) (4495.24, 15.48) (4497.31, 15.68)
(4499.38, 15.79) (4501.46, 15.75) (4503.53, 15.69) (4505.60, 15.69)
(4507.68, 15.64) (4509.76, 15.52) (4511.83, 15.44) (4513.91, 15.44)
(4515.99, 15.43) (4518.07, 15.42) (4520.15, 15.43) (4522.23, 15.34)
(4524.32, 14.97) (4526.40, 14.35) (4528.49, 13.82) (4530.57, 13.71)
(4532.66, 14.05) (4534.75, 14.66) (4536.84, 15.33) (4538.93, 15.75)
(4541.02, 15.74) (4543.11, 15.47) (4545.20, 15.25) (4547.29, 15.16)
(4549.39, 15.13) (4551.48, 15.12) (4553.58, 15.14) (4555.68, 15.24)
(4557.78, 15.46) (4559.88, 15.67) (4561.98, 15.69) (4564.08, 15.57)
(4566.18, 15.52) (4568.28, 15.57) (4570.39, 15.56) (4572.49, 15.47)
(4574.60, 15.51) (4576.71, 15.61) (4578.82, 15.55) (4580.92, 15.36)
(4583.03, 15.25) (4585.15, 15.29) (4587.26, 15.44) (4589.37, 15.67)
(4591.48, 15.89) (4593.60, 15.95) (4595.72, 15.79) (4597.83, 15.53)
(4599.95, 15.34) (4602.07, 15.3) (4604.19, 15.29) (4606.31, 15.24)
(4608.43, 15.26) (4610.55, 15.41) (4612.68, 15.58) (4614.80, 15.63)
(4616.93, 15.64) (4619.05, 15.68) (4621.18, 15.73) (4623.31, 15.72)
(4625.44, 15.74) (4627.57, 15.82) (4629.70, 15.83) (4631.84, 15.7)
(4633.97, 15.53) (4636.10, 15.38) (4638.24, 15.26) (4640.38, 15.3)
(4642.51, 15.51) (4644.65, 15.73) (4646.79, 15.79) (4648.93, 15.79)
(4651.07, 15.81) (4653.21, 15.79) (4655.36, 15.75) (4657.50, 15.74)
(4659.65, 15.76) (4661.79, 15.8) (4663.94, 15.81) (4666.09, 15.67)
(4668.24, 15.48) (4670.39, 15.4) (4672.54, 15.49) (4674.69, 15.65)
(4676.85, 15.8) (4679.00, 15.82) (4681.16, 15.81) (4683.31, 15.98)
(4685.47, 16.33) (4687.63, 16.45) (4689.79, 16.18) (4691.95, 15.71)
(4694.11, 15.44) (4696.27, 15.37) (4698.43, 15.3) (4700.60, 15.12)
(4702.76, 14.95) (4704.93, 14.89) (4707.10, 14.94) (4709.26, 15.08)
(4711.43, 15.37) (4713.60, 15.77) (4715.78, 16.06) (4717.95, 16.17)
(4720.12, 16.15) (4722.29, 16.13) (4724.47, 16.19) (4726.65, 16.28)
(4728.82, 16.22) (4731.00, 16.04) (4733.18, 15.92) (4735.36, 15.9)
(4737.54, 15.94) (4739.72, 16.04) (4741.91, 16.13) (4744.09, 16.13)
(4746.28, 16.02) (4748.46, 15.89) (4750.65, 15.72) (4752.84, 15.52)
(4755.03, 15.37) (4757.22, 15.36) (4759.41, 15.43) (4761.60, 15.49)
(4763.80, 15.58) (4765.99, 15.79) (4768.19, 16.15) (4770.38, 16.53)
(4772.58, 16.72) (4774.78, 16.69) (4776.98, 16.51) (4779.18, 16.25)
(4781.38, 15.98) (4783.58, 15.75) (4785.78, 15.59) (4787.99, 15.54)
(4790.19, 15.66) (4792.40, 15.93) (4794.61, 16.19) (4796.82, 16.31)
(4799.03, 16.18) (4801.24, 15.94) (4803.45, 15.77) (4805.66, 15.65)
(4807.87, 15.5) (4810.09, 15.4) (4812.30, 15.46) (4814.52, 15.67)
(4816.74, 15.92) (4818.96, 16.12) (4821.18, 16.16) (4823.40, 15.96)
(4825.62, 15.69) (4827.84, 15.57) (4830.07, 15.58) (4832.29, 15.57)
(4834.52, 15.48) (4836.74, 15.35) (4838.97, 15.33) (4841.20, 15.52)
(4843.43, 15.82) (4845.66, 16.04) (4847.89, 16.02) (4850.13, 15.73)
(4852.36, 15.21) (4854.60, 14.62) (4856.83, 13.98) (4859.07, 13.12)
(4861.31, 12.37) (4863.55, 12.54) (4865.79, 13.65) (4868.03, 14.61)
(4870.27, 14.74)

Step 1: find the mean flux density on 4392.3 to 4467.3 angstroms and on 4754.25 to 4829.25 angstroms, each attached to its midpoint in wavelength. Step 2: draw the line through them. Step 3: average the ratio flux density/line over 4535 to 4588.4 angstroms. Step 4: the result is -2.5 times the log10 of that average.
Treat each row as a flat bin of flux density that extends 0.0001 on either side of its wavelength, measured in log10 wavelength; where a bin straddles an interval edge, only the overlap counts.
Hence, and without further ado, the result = -0.051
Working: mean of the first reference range 14.1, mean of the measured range 15.4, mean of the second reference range 15.9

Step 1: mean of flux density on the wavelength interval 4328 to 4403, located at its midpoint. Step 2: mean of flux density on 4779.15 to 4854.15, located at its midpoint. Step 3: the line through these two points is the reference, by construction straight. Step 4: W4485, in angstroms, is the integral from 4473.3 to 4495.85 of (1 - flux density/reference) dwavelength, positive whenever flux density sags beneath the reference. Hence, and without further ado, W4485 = -1.9 angstroms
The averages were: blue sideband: 13.6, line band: 15.4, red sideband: 15.7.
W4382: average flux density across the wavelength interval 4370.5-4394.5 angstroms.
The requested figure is 13.4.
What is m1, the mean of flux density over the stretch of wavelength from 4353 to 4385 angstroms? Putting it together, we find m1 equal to 14.2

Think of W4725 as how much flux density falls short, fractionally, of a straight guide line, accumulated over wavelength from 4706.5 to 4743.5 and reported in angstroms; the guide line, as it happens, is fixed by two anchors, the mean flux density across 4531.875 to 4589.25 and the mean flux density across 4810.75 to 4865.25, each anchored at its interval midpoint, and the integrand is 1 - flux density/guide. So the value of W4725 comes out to -1.60 angstroms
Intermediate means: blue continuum 15.4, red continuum 15.2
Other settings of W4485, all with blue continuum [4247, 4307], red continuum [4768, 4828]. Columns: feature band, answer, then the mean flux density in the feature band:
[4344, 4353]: -0.8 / 13.4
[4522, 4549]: -2.1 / 14.9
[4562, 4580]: -1.8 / 15.6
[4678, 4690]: -0.8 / 16.1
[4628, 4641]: -0.8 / 15.5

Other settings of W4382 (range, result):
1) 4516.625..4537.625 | 14.7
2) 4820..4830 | 15.8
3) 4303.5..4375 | 12.9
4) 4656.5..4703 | 15.7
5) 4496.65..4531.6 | 15.2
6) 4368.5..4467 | 13.9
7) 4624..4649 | 15.6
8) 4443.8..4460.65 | 14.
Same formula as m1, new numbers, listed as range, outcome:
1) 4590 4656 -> 15.6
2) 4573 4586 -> 15.4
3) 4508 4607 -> 15.3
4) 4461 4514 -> 15.2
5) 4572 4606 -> 15.5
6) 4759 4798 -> 16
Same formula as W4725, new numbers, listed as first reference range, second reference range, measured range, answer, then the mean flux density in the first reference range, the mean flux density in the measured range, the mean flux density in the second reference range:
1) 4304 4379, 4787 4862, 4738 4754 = -0.9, 13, 15.9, 15.5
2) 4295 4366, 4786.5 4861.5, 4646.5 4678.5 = -2.7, 12.3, 15.7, 15.5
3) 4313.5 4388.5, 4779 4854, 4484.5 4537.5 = -3.5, 13.5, 15.2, 15.7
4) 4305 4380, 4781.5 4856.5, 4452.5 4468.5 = 0.3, 13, 13.4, 15.7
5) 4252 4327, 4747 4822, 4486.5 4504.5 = -2.9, 11.5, 15.5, 15.9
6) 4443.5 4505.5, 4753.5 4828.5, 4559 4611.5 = -1.2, 14.8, 15.5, 15.9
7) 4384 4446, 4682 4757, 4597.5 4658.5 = -1.4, 13.9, 15.6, 15.8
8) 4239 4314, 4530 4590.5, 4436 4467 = -0.4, 11.6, 14.1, 15.3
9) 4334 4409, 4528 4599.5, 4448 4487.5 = 0.0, 13.5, 14.4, 15.3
